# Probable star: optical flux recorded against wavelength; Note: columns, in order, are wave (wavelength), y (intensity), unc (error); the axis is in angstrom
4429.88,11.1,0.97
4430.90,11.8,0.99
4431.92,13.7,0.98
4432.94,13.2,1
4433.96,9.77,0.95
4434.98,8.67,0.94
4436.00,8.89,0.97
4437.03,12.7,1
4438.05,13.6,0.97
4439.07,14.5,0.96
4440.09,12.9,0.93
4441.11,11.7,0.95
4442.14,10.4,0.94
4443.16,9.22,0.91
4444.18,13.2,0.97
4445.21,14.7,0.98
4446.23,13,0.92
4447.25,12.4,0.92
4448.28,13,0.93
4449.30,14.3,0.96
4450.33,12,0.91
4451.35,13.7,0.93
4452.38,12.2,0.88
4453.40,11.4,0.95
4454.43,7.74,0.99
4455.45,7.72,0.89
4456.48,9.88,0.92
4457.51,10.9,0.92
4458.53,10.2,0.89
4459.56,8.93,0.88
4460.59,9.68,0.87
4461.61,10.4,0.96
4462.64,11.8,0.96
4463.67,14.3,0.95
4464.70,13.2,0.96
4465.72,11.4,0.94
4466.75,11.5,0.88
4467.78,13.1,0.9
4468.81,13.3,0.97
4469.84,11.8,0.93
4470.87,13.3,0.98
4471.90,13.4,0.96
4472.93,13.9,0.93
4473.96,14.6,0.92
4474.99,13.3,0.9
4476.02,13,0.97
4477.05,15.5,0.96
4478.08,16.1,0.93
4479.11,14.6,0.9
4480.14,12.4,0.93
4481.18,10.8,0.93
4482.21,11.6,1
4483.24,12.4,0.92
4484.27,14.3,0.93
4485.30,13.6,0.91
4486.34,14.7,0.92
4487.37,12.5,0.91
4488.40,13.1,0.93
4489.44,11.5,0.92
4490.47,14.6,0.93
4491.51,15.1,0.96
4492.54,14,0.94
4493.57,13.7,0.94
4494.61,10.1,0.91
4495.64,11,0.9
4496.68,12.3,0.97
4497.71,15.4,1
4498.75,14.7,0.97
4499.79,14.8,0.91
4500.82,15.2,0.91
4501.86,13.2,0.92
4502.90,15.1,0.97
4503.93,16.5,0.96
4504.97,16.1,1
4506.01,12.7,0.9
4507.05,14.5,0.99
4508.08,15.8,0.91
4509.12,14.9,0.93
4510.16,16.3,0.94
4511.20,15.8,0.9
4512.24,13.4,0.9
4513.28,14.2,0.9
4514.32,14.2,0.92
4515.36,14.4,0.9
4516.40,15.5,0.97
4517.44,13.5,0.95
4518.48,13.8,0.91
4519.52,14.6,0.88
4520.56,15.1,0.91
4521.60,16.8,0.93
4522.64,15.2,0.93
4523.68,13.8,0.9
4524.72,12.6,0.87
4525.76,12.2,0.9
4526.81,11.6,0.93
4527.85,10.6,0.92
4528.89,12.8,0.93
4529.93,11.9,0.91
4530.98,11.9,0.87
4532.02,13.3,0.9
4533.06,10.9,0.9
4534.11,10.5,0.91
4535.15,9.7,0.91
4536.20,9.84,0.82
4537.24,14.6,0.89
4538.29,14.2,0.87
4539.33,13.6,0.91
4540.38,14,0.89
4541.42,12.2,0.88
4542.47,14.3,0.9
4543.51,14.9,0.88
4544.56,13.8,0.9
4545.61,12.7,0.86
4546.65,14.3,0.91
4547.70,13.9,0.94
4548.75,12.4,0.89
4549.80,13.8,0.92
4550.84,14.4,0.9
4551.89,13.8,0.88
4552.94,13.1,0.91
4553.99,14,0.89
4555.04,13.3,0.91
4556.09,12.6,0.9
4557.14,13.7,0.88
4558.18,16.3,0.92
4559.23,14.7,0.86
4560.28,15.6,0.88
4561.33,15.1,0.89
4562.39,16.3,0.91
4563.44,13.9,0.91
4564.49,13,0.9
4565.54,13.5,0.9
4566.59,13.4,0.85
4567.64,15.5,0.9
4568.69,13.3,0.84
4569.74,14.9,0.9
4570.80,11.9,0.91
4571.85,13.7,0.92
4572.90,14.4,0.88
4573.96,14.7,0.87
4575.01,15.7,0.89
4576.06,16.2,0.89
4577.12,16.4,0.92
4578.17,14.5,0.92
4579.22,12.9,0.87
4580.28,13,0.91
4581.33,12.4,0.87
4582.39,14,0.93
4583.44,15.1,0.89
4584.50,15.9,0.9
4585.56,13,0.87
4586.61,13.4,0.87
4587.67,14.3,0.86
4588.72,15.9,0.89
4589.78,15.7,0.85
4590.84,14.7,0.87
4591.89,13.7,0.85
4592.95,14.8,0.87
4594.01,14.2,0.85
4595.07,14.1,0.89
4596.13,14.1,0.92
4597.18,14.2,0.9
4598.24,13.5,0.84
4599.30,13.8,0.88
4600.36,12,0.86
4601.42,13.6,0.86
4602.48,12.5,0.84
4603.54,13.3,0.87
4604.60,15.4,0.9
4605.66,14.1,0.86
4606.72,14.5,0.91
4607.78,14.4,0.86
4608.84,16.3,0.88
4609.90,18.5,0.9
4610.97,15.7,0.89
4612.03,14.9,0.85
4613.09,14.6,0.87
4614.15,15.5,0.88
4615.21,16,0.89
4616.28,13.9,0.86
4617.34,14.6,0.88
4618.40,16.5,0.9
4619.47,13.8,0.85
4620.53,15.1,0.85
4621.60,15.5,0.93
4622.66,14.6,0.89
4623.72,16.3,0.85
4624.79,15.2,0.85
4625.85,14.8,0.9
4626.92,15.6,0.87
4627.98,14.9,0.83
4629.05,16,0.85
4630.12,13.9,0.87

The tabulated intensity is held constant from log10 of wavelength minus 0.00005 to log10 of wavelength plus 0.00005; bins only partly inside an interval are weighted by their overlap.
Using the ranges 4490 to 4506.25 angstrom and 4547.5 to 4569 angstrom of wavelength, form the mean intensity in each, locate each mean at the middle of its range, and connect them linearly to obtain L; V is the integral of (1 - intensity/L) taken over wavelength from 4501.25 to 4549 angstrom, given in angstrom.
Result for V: 1.4 angstrom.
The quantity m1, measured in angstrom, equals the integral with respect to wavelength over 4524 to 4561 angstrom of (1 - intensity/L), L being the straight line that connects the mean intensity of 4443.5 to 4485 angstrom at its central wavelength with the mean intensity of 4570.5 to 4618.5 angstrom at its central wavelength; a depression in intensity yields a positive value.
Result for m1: 1.5 angstrom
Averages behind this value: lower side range 12.4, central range 13.1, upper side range 14.5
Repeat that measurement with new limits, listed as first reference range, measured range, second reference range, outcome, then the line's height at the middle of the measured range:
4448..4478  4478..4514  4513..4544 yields -3.5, 12.7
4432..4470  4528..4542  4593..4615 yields 1.1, 13.2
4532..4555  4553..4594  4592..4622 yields -1.6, 13.8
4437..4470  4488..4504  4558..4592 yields -1.2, 12.7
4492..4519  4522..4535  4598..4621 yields 1.9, 14.4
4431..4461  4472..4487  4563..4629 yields -1.7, 12.2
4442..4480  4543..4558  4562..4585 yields 0.2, 13.9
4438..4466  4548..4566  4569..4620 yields -0.4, 13.7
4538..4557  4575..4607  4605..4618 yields 1.2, 14.7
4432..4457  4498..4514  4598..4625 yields -2.5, 12.9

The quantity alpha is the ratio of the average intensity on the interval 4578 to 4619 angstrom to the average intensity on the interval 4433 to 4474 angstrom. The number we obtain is 1.22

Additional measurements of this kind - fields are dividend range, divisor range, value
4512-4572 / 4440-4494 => 1.09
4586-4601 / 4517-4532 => 1.06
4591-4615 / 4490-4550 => 1.06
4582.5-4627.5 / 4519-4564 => 1.09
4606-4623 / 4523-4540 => 1.25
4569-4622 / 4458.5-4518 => 1.07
